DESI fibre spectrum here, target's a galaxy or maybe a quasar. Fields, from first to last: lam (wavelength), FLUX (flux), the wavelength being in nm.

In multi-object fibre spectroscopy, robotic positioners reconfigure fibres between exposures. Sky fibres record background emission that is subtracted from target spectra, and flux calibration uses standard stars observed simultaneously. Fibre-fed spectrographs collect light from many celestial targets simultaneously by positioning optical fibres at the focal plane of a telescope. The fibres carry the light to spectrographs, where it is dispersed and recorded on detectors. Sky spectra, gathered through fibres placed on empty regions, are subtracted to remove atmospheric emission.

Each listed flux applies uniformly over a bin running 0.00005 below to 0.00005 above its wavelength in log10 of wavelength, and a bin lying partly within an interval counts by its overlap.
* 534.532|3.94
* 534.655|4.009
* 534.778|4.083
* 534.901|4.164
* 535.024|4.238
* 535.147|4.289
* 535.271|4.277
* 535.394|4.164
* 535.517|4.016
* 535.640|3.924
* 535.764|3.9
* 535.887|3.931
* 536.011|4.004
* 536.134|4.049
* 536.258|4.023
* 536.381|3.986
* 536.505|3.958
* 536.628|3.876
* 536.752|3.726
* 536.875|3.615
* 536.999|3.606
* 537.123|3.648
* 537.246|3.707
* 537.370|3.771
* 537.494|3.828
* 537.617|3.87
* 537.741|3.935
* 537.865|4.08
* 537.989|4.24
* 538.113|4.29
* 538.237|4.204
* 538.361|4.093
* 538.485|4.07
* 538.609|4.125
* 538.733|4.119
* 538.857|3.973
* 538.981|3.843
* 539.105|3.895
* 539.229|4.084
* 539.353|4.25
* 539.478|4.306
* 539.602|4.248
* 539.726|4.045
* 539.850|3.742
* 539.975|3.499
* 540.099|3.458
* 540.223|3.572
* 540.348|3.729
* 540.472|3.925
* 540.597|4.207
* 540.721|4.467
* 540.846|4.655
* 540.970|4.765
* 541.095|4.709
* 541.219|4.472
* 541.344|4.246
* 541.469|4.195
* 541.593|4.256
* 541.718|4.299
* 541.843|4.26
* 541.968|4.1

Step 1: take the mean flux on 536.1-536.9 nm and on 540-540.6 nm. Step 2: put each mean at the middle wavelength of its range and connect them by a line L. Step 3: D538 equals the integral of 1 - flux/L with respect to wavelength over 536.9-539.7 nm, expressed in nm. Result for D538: -0.141 nm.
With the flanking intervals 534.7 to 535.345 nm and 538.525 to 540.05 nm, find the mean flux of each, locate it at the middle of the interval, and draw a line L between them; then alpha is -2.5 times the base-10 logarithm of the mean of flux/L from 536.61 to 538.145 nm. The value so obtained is 0.07 mag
